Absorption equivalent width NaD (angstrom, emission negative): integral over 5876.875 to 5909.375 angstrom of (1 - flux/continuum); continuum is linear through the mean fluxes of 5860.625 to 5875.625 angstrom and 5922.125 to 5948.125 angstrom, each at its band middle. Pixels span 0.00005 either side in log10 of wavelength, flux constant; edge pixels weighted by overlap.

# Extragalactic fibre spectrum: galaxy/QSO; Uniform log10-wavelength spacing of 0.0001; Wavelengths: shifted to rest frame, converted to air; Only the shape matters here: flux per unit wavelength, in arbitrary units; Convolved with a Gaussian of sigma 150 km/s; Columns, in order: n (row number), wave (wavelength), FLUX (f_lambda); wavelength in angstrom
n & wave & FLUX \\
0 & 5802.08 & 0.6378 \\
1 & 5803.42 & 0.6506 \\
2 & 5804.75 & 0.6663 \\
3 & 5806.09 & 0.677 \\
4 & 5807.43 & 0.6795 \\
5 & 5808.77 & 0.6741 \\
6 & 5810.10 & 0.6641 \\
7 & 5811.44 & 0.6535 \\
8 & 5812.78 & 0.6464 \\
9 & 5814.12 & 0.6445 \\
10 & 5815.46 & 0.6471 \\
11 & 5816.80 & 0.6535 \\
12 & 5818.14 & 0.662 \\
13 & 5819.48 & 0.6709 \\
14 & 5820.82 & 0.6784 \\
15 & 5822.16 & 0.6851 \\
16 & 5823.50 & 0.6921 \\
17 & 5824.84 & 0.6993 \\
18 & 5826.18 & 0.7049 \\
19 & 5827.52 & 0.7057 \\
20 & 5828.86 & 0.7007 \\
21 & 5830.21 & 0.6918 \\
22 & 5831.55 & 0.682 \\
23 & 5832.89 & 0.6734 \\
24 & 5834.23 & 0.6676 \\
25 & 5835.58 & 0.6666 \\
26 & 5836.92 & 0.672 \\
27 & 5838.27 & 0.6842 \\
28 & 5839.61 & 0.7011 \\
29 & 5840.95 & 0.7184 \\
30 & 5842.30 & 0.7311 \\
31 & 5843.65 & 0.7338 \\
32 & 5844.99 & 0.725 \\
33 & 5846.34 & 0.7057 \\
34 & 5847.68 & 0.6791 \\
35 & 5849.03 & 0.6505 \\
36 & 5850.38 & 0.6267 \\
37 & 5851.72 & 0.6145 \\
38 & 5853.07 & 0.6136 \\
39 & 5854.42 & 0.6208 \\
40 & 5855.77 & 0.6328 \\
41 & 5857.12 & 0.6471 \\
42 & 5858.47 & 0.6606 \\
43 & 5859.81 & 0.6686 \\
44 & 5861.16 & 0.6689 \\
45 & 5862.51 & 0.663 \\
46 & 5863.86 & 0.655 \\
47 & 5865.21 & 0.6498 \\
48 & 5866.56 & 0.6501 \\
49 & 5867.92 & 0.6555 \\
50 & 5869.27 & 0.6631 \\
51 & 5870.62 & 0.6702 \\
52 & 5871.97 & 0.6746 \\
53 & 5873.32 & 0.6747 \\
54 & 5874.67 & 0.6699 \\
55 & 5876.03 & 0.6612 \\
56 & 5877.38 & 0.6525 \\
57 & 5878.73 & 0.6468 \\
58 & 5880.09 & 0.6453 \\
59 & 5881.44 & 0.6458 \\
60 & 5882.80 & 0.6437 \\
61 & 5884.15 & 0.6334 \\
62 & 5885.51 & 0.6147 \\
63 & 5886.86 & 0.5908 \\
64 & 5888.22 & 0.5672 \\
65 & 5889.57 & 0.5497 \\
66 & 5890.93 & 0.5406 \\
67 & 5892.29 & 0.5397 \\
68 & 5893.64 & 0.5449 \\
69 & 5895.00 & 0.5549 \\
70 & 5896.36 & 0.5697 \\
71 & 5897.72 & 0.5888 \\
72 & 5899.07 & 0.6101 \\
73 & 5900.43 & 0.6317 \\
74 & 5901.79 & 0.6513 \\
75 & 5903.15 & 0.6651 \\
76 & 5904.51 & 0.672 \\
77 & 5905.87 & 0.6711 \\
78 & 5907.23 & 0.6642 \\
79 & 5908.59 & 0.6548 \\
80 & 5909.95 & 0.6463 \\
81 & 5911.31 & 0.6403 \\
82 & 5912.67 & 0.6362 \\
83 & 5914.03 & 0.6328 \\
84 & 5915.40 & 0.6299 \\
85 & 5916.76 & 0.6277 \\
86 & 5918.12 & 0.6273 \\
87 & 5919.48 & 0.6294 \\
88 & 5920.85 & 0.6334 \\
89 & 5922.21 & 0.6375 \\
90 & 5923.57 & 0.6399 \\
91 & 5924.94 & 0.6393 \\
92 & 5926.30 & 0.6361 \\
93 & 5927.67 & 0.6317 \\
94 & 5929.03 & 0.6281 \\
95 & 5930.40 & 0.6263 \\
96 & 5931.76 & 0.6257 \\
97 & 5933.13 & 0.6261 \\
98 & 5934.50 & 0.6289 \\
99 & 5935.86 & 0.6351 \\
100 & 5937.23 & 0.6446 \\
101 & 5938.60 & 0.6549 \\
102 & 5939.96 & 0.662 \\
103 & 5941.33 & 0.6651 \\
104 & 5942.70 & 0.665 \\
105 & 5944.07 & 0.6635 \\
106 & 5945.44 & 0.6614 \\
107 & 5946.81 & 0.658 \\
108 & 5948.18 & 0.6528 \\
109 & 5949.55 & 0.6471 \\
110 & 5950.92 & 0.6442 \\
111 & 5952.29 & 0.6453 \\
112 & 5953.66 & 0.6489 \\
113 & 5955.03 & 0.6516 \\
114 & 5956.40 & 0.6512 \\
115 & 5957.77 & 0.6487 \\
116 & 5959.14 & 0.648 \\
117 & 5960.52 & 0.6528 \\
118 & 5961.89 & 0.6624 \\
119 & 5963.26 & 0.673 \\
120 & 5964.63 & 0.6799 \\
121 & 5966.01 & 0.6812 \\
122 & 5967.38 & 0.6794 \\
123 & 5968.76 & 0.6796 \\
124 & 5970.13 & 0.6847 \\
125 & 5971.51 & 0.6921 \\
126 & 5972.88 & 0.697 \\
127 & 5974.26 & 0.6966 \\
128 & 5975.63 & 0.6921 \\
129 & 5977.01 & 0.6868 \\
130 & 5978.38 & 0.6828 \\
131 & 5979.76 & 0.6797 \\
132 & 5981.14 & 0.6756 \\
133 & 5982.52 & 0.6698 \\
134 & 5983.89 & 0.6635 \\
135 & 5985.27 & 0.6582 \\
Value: 2.05 angstrom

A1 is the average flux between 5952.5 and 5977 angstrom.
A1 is 0.672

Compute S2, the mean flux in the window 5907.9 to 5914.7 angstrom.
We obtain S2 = 0.643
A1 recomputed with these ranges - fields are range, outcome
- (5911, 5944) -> 0.638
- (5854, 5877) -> 0.658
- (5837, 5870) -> 0.667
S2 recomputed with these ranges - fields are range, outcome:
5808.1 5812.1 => 0.665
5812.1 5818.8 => 0.65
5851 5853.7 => 0.615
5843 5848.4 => 0.711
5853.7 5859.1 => 0.639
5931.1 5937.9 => 0.632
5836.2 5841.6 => 0.694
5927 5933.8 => 0.628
